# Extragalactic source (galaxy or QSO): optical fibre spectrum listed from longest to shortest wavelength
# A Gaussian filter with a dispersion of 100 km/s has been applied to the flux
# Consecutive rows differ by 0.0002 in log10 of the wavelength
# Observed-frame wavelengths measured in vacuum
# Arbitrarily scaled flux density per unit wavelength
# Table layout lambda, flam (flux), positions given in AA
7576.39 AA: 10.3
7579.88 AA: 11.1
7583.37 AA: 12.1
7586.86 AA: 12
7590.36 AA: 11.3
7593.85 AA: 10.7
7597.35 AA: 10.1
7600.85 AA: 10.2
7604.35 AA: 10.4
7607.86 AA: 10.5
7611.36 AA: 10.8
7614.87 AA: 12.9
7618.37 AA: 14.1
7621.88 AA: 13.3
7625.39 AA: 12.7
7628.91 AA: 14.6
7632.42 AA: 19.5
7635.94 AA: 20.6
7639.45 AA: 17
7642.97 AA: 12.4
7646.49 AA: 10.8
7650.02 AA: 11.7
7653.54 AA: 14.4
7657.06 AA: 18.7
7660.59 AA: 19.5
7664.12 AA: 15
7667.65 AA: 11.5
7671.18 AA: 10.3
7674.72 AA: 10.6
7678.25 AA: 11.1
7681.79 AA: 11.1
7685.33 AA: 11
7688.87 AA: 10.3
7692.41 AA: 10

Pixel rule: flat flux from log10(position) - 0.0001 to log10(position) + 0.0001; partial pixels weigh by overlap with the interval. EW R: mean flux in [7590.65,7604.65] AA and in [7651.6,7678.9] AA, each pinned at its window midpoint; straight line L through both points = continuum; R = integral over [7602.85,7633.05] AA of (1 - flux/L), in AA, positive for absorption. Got -3.7 AA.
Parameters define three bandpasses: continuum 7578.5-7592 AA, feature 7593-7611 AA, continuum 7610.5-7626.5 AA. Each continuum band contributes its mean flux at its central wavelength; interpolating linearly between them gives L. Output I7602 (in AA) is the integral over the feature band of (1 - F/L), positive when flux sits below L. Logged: 2.74 AA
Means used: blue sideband 11.6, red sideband 12.9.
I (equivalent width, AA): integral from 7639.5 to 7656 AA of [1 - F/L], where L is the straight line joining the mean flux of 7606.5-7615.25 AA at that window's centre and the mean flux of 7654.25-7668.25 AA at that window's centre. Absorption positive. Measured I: 2.13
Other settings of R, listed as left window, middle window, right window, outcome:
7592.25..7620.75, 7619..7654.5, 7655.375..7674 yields -4.6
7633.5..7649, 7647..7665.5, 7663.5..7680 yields -3.2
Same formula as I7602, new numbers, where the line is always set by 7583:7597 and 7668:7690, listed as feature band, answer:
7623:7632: -2.75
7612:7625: -2.30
